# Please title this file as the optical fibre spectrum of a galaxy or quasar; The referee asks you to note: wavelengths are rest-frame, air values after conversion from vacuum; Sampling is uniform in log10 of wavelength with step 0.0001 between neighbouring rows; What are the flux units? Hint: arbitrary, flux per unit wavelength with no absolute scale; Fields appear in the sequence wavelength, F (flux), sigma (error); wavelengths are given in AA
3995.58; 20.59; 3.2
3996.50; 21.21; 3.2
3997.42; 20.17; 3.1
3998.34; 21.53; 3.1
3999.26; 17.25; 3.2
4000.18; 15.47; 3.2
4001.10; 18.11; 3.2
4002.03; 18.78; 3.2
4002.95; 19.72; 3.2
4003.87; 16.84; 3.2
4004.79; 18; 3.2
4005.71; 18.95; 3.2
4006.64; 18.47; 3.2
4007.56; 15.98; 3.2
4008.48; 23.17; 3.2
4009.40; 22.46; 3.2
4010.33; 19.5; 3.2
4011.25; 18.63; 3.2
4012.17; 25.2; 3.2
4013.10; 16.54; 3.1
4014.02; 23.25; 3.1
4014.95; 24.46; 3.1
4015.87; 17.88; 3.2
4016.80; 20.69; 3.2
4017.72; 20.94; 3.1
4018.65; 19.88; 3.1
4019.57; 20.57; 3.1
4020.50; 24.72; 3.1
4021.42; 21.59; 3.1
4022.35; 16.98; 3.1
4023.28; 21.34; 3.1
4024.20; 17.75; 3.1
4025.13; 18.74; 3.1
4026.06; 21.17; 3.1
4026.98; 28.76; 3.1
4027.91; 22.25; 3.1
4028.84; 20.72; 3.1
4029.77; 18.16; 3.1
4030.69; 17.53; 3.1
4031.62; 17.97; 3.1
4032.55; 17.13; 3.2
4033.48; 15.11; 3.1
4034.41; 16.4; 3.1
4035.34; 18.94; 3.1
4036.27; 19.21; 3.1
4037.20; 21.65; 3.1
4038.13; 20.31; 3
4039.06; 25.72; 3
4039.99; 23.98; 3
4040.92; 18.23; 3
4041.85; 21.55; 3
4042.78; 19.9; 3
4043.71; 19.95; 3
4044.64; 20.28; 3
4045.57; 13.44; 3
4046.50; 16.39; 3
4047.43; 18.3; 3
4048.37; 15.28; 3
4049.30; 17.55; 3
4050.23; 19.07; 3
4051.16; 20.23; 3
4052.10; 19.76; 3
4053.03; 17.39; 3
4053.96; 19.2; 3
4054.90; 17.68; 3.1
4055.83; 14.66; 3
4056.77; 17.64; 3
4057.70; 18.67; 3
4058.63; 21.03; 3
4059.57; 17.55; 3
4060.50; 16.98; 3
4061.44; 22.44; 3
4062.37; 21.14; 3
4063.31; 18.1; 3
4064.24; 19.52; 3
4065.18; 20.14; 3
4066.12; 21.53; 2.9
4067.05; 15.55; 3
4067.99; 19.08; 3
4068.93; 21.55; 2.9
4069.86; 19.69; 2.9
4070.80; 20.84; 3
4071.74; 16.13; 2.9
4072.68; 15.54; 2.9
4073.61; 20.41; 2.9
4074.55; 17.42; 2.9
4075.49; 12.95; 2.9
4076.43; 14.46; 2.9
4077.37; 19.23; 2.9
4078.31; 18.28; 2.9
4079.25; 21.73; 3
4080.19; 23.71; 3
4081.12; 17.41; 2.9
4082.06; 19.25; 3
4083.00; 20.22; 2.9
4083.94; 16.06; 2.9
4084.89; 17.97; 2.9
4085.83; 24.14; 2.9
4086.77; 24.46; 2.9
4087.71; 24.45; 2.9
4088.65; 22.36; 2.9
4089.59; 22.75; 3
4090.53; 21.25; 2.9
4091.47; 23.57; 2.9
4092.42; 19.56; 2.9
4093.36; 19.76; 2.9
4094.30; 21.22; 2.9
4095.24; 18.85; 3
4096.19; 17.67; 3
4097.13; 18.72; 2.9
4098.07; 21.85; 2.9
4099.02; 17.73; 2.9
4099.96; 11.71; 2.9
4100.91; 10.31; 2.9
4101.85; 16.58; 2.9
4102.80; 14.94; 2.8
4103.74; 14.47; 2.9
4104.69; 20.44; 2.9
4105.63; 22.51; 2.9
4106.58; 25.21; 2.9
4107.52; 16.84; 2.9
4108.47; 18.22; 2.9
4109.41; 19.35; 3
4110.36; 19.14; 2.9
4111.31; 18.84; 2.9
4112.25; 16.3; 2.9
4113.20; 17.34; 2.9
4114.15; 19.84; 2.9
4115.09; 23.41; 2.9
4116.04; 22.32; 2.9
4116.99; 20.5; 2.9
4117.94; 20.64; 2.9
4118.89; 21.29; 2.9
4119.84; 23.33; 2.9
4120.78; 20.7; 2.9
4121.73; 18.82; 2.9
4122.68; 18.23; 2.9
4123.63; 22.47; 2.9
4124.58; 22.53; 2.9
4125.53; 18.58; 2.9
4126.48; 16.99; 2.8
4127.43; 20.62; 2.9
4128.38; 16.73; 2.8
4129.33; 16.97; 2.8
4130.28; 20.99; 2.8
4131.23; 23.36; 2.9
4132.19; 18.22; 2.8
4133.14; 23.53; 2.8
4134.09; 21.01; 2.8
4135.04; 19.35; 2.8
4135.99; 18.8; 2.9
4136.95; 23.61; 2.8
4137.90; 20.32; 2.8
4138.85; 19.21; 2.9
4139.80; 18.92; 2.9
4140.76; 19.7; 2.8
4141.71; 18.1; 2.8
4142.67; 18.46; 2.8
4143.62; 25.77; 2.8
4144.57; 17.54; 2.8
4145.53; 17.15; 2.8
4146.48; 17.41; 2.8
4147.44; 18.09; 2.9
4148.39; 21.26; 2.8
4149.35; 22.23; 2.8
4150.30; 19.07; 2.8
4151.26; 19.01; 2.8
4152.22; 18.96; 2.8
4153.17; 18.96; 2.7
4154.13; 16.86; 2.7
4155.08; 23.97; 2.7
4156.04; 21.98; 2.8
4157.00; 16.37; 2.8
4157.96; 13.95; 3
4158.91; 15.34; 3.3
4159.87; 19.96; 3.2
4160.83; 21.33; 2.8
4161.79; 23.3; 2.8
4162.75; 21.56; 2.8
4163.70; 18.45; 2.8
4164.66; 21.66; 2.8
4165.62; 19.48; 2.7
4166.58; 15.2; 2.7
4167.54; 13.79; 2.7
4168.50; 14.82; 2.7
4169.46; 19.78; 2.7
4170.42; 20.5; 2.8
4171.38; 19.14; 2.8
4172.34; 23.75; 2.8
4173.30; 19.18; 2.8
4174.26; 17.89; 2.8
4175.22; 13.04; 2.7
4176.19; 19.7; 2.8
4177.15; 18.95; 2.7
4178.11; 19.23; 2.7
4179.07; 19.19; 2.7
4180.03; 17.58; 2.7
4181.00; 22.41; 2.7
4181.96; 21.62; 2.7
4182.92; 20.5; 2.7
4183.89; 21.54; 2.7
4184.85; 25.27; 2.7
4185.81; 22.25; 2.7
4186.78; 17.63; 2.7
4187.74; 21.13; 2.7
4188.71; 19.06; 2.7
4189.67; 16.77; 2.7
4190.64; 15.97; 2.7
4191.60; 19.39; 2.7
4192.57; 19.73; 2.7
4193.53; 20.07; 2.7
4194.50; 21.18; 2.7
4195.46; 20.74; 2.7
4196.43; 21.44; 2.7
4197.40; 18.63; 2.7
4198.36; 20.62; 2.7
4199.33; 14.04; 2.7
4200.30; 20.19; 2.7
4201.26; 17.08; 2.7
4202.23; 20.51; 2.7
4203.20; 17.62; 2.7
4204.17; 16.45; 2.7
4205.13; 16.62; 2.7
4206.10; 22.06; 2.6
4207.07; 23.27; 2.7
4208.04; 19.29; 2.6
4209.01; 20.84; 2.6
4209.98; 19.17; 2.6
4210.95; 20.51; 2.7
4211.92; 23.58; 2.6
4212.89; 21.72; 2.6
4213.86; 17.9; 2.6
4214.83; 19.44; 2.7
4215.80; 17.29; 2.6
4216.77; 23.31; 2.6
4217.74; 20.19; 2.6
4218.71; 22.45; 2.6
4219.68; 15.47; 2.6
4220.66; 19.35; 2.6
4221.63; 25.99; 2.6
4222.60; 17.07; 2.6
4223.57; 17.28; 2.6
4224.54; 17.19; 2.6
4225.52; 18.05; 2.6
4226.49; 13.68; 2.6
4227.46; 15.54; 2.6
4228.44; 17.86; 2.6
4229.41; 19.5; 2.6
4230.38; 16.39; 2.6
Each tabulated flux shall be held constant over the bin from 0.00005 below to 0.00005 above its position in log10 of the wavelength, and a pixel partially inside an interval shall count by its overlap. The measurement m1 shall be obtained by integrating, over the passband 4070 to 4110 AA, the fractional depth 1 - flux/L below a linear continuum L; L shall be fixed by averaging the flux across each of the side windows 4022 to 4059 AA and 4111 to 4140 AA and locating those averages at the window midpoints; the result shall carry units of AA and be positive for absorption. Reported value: 1.3 AA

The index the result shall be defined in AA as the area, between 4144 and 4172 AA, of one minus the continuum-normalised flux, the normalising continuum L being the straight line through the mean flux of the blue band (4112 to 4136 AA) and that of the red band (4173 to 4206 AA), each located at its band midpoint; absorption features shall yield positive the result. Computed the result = 1.1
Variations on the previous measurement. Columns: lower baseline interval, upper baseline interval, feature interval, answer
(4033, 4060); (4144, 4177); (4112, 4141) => -2.1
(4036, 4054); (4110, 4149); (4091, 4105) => 1.4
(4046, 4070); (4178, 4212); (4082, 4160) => -1.7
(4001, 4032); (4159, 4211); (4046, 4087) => 2.5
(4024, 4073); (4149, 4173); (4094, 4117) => 0.8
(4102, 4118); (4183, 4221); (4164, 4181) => 0.9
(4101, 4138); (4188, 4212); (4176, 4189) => -0.7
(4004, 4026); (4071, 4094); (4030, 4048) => 0.9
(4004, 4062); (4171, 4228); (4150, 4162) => 0.2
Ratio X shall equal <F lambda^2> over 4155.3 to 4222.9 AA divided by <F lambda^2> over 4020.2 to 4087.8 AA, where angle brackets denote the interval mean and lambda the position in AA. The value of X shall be 1.08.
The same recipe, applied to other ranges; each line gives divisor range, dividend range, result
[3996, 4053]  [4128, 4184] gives 1.05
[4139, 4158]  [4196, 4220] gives 1.05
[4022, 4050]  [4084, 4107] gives 1.04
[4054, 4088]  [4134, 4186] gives 1.07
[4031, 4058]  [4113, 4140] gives 1.13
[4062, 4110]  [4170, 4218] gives 1.08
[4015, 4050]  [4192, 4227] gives 1.08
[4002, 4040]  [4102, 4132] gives 1.03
